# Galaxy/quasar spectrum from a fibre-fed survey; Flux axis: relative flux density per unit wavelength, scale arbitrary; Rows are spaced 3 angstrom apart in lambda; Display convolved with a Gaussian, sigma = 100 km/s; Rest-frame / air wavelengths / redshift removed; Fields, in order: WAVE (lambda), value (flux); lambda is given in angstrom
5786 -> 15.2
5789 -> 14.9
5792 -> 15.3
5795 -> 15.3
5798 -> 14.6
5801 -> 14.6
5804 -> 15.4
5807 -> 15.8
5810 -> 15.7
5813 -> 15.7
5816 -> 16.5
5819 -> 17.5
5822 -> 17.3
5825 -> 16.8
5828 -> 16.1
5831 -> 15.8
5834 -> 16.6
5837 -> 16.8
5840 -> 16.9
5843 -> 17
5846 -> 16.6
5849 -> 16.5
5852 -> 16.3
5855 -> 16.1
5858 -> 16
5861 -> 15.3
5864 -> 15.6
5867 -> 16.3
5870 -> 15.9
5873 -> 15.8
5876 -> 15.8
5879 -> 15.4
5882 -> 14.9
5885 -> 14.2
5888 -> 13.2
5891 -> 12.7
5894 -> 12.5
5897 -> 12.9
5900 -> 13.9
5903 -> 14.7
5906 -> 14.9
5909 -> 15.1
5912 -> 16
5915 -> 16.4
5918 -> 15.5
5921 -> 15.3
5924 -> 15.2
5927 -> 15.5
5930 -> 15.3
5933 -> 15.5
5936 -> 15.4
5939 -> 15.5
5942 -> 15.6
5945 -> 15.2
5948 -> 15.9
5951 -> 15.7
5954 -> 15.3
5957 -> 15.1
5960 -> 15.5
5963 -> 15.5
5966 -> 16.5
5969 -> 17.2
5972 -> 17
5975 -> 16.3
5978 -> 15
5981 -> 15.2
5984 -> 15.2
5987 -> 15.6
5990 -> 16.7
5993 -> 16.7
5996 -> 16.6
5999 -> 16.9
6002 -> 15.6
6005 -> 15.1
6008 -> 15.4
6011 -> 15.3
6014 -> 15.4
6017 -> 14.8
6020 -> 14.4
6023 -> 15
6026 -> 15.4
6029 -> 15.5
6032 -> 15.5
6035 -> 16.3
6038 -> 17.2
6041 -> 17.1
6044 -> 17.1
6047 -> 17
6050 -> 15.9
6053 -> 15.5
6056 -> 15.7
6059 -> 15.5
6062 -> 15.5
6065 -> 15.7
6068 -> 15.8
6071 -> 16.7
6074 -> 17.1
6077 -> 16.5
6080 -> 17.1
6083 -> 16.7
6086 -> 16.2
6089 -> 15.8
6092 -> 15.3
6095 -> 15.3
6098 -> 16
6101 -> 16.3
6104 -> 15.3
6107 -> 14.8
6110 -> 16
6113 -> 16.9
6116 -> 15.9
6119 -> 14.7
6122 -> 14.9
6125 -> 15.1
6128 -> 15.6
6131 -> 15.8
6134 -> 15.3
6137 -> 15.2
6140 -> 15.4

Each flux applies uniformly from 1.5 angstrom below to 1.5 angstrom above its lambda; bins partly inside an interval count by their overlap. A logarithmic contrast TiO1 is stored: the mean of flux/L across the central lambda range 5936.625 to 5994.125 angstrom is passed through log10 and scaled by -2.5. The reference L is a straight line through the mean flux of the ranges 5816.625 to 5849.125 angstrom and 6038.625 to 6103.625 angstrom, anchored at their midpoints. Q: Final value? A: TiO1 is 0.04 mag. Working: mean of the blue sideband 16.7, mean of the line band 15.8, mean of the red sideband 16.2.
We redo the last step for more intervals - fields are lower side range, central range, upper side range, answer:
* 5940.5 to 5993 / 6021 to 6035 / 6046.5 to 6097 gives 0.037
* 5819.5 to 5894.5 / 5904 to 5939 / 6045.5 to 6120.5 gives 0.025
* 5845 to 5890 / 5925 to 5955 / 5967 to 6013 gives 0.022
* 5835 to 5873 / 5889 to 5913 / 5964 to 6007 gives 0.156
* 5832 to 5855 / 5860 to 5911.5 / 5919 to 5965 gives 0.102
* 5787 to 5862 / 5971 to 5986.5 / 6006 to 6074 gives 0.014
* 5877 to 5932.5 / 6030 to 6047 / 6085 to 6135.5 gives -0.093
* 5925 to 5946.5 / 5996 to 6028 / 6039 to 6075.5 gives 0.037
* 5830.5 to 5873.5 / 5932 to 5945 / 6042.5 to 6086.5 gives 0.054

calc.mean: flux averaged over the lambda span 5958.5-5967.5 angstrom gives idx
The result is 15.8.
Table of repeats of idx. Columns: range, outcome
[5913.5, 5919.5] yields 15.9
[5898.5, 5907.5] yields 14.5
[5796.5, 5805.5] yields 14.9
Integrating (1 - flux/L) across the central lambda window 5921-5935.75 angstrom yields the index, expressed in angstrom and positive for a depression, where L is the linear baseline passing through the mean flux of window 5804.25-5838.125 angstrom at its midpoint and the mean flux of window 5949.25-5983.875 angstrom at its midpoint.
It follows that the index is 0.6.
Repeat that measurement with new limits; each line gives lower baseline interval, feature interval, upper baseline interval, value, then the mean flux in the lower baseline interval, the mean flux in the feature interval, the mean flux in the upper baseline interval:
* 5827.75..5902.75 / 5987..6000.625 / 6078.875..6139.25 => -0.91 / 15.4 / 16.6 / 15.7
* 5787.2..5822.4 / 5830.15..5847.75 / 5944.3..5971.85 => -1.06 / 15.7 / 16.6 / 15.8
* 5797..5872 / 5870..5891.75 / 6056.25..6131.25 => 1.86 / 16.2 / 14.7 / 15.9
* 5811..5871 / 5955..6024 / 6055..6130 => 1.42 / 16.4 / 15.7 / 15.9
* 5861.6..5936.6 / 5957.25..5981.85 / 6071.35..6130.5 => -1.16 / 15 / 16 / 15.9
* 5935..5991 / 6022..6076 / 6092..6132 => -1.55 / 15.8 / 16.1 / 15.6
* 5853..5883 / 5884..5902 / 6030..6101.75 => 2.90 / 15.7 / 13.2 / 16.2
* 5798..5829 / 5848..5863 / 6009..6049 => 0.01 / 16.1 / 16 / 15.8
